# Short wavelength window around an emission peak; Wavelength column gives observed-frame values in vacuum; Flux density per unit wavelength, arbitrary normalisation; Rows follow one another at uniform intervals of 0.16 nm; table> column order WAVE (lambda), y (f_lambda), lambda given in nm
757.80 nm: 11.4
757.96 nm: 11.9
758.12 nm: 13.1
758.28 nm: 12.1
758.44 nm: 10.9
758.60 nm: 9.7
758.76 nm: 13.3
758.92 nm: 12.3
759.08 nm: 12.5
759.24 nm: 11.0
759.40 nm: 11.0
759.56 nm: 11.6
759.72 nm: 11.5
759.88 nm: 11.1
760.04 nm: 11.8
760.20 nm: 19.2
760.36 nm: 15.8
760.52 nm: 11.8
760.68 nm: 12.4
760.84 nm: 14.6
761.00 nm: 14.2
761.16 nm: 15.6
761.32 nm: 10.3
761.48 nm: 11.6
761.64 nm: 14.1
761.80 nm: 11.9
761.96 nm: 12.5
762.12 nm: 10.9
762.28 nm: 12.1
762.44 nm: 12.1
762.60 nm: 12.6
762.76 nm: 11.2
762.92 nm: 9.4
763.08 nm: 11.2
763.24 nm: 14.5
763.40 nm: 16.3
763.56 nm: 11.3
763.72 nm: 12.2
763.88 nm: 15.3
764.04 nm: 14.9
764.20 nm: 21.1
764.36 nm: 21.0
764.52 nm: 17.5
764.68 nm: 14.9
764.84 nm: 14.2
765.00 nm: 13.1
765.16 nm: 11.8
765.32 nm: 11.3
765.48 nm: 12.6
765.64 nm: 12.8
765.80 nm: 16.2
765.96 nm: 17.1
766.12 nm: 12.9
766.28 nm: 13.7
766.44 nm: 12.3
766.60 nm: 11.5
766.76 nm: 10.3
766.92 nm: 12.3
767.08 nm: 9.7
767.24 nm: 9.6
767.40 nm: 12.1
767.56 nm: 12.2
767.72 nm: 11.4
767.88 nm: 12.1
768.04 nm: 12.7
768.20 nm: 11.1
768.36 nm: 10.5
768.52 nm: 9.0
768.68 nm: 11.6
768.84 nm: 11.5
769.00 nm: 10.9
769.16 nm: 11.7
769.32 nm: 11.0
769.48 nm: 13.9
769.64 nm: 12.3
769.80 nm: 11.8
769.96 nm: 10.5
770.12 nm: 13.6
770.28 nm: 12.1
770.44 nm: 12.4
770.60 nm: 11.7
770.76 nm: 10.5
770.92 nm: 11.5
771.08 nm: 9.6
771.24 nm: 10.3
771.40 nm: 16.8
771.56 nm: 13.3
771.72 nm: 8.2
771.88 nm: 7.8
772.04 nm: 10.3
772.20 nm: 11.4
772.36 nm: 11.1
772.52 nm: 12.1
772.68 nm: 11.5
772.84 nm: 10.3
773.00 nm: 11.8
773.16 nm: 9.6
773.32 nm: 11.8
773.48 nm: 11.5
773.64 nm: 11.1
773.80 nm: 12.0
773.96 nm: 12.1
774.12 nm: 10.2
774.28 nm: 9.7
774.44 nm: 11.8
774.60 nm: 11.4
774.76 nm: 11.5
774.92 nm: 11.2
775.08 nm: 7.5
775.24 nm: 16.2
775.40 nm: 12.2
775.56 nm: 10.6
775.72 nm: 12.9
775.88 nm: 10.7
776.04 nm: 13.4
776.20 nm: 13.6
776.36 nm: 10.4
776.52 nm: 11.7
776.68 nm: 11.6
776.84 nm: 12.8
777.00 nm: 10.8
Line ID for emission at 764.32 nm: [S II]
